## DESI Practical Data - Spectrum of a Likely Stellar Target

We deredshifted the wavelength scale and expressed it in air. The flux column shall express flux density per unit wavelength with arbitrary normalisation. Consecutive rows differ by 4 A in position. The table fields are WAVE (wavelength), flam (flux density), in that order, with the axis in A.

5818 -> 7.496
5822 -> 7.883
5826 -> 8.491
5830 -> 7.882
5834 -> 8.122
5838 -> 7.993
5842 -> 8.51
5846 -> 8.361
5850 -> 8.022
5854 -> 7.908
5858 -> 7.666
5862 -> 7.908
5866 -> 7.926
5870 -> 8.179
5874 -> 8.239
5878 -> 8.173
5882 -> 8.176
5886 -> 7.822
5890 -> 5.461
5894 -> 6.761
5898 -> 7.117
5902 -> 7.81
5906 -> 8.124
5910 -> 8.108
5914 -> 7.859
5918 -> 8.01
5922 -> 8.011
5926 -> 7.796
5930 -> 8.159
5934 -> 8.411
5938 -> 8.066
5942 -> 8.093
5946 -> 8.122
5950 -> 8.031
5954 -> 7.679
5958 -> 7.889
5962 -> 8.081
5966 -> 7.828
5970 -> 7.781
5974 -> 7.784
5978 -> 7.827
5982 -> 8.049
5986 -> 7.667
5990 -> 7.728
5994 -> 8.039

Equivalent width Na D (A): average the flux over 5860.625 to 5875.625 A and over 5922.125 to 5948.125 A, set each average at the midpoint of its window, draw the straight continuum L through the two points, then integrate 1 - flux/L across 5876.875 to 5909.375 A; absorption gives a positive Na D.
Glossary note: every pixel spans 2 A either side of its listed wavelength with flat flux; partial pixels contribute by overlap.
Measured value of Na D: 2.6 A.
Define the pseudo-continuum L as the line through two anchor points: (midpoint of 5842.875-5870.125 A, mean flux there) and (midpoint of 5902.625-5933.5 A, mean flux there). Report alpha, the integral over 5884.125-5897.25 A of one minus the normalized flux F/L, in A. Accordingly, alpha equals 2.1 A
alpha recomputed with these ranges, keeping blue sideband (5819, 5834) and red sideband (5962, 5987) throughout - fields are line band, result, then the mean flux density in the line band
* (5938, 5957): -0.2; 7.99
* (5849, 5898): 2.0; 7.66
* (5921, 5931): -0.1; 7.97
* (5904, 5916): -0.1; 8.03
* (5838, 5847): -0.4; 8.35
